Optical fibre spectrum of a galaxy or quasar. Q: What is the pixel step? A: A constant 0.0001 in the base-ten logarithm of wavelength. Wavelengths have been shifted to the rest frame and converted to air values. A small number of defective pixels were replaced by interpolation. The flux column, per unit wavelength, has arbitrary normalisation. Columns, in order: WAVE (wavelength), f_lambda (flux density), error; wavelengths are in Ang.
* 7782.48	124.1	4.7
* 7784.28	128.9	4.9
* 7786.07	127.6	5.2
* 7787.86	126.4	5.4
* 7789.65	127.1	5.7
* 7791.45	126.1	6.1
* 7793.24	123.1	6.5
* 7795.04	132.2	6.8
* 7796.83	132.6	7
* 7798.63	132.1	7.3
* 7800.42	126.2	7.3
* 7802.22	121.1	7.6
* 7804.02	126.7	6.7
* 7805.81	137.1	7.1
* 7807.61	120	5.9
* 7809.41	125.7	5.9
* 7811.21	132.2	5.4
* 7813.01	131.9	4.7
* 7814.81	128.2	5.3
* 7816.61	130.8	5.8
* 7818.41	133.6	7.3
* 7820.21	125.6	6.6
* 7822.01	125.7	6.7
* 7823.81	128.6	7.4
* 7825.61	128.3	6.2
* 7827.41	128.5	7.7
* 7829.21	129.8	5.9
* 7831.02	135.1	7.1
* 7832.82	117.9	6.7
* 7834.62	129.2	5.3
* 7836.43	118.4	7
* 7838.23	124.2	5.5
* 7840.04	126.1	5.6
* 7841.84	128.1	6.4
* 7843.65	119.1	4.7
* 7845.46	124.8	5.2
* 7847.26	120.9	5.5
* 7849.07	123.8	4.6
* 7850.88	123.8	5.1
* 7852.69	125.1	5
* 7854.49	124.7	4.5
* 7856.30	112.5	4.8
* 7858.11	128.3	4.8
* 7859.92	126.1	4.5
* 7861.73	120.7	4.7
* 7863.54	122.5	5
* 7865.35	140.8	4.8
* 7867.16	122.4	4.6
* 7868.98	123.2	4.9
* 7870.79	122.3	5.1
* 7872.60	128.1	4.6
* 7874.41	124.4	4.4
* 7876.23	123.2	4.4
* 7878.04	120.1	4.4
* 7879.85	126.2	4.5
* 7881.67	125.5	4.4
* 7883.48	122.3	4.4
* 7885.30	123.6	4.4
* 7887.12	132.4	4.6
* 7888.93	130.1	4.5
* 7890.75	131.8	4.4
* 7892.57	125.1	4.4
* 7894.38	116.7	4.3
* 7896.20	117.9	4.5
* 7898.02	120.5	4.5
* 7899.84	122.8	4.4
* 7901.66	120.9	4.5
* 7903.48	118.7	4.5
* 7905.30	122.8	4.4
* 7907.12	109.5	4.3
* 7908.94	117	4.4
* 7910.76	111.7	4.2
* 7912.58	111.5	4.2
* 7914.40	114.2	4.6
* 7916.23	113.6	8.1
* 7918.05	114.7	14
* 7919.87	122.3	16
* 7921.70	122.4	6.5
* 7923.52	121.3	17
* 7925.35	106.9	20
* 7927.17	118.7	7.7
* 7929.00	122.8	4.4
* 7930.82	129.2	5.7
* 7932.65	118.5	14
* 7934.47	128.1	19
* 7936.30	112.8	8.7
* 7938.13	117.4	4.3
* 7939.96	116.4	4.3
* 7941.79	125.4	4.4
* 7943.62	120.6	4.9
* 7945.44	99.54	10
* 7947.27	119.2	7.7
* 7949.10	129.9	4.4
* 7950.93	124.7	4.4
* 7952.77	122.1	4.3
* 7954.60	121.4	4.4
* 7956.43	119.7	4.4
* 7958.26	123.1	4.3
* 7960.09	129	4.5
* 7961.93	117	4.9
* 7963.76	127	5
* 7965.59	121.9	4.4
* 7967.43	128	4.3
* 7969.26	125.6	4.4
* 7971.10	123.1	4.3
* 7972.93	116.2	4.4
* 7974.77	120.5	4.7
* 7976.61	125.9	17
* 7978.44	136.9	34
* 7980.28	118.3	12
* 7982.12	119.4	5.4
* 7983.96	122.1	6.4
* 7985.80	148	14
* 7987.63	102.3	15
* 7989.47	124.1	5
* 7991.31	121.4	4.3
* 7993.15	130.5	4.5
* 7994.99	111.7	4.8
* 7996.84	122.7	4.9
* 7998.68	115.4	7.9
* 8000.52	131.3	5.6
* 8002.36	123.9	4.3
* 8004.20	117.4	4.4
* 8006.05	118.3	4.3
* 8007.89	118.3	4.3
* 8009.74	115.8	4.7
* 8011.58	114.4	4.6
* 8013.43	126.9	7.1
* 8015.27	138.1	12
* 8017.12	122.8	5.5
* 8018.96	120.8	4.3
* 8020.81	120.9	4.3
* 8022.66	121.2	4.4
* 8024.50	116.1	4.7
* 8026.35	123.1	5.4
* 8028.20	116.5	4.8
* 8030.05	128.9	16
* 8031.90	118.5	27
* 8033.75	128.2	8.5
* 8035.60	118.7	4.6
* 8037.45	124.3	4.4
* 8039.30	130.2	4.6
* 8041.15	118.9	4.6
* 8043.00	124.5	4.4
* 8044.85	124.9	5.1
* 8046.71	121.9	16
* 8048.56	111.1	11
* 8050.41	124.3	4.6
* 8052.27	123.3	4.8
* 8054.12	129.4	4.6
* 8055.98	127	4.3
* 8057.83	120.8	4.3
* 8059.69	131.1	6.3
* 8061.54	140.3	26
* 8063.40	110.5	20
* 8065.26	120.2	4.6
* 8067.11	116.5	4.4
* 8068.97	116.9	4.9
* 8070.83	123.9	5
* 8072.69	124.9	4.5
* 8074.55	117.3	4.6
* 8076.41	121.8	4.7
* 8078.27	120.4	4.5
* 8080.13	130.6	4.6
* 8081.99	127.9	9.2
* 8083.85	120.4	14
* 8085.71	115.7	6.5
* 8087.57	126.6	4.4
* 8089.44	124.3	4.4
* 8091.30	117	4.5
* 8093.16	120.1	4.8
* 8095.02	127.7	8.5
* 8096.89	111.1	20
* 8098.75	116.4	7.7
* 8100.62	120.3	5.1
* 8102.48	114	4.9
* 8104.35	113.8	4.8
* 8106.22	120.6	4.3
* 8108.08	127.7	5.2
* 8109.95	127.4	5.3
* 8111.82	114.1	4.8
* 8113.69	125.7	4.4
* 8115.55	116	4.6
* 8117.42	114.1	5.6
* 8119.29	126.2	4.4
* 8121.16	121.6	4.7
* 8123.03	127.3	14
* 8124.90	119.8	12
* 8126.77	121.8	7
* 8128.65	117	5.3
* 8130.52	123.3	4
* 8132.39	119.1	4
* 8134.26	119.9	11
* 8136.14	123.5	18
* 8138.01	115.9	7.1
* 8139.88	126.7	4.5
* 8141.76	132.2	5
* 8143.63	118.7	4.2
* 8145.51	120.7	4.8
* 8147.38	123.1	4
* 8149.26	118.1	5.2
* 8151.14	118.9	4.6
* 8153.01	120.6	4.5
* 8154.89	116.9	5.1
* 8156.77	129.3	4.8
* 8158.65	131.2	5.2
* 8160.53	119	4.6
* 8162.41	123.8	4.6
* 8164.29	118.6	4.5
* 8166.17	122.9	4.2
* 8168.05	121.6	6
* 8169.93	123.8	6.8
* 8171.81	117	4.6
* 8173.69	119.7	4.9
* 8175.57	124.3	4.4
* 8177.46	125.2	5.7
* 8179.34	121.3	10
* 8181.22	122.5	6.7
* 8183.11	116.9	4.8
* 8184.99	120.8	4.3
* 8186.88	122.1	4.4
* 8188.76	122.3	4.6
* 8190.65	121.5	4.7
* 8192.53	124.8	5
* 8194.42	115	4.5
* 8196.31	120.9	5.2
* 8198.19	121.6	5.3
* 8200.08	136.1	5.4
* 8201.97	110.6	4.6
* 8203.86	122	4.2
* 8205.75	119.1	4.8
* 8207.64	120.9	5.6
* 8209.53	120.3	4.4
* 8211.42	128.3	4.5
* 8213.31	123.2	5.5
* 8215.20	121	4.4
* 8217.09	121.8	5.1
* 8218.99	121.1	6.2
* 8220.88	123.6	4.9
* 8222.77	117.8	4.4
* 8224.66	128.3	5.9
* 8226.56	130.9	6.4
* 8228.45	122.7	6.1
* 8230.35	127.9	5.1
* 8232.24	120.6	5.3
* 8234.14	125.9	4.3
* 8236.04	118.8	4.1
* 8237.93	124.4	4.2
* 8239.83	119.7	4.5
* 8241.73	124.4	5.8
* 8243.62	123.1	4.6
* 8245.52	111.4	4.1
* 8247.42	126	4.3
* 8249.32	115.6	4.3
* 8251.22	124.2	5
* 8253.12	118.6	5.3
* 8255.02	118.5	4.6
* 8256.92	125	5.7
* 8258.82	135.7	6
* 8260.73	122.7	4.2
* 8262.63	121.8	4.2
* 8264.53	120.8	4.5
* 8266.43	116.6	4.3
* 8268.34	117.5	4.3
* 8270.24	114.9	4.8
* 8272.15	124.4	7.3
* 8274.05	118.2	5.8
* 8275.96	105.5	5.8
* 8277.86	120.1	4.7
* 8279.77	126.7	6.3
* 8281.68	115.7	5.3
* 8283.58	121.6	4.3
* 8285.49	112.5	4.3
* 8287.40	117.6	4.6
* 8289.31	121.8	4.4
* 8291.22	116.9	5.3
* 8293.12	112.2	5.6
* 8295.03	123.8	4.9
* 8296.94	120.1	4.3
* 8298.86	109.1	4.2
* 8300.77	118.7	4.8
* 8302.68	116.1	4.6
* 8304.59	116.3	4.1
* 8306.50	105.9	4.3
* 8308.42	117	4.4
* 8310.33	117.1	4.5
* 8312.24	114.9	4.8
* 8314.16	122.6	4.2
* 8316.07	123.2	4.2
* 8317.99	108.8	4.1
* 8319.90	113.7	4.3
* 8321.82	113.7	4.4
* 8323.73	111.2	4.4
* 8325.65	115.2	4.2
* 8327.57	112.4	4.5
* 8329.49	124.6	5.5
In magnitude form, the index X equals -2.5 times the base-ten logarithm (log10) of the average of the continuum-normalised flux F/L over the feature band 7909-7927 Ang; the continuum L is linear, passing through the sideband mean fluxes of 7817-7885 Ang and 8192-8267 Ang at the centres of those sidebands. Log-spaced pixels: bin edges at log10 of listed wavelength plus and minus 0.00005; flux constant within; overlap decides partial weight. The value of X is 0.08 mag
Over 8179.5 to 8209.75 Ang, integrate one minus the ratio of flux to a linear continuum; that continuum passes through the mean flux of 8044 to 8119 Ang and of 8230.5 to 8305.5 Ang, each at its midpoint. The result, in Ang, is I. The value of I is -0.2 Ang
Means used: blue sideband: 121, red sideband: 120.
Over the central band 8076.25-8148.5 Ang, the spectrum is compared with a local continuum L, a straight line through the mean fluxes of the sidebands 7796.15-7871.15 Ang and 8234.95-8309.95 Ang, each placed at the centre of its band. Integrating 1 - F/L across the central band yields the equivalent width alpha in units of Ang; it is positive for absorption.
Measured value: 0.2 Ang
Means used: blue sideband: 126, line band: 121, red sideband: 119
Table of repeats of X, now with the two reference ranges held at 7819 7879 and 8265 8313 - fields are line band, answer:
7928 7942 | 0.02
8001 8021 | 0.00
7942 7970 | 0.01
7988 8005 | 0.01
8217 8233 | -0.05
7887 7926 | 0.04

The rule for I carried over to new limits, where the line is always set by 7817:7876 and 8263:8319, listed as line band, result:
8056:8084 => -0.4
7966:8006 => 0.0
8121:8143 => -0.4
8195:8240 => -1.6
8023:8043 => -0.1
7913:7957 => 1.6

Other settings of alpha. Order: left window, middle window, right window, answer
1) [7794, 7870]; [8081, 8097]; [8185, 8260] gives 0.3 Ang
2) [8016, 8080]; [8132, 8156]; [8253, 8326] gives -0.1 Ang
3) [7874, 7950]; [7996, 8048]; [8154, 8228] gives -0.5 Ang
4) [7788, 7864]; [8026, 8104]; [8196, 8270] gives 1.2 Ang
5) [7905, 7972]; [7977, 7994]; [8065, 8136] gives -0.7 Ang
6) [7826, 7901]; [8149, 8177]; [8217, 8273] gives 0.2 Ang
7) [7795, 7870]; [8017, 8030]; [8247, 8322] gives 0.3 Ang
